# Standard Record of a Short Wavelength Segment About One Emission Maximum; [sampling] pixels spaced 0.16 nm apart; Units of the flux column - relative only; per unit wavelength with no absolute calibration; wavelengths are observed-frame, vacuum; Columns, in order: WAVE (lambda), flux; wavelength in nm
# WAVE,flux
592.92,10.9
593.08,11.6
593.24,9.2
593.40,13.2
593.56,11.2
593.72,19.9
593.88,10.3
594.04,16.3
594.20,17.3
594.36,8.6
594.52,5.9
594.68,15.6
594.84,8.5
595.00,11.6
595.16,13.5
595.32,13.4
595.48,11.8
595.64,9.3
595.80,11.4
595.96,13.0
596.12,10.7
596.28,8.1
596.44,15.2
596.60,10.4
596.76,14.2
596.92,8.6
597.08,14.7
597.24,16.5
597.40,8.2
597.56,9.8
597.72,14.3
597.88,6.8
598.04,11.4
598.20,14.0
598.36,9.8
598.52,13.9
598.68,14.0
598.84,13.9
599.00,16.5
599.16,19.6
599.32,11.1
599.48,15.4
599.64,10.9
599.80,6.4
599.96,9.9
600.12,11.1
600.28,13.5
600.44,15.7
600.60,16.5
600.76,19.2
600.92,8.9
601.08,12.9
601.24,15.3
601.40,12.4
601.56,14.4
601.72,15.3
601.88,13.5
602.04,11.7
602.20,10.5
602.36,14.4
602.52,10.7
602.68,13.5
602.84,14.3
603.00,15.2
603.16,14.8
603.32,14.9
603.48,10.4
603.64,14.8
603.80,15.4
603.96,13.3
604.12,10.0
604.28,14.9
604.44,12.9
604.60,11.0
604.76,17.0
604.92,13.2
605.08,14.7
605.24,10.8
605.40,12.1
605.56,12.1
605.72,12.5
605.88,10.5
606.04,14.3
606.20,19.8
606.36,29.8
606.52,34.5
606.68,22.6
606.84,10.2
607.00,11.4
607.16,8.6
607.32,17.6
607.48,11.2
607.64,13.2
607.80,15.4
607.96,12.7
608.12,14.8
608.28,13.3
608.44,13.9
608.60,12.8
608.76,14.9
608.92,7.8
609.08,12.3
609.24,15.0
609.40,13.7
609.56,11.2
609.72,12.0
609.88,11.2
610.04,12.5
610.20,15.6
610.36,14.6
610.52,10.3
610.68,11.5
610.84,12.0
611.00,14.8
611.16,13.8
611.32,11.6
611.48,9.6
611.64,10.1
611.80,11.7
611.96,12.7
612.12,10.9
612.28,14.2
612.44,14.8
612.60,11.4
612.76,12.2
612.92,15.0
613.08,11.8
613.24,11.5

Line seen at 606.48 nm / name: [O III] 5007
